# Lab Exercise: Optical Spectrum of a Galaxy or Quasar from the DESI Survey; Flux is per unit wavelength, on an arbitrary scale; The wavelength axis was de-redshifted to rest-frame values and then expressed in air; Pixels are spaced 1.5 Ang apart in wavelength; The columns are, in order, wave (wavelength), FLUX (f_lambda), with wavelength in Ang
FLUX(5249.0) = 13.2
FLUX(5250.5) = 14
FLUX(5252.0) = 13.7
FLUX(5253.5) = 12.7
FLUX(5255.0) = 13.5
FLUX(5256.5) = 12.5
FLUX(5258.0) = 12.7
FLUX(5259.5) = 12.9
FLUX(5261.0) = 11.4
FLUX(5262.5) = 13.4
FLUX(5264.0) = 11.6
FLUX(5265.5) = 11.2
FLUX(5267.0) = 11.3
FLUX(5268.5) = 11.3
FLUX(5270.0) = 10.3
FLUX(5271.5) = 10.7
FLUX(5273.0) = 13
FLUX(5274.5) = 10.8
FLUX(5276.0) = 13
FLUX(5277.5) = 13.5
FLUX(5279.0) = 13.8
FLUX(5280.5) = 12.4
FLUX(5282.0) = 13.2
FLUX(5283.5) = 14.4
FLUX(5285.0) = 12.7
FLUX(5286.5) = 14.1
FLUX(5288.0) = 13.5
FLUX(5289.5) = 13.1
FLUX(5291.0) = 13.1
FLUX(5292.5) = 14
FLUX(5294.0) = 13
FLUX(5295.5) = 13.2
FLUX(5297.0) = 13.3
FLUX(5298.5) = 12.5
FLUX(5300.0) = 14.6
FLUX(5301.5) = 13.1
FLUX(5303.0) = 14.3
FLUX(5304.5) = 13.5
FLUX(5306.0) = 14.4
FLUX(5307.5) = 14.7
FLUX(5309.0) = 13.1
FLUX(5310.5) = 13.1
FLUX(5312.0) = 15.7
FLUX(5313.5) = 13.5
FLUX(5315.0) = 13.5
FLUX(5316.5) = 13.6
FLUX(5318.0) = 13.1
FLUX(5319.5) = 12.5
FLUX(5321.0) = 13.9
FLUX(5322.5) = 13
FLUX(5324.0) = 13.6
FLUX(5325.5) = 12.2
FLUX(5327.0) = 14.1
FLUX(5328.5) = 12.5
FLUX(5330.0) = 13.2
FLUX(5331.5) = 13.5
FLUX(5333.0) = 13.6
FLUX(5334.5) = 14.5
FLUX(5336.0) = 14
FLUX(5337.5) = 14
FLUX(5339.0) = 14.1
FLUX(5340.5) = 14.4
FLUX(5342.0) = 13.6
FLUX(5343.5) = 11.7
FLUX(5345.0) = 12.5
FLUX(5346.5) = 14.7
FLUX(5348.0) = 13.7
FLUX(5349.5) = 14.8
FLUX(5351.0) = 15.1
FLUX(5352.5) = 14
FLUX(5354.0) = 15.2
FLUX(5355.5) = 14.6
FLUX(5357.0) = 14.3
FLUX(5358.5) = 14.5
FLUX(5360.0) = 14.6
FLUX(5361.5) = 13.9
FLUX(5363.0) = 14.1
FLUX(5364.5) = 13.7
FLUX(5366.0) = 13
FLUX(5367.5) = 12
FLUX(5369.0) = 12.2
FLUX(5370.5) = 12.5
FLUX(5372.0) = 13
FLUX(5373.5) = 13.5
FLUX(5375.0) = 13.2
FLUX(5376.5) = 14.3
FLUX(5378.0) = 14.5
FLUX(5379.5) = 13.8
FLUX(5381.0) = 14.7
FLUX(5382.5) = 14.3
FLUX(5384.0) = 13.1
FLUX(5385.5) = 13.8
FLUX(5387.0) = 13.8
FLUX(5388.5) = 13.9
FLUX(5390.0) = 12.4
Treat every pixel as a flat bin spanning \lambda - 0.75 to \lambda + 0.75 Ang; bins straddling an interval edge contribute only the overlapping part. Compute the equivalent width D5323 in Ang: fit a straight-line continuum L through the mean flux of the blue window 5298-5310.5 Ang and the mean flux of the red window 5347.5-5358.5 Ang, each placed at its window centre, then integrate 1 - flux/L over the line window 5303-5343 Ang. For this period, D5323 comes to 1.2 Ang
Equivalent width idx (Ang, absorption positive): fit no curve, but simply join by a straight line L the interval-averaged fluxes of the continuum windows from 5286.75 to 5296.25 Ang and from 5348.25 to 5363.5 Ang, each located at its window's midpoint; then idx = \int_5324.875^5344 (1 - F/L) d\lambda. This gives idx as 0.80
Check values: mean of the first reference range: 13.4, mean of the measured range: 13.5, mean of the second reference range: 14.5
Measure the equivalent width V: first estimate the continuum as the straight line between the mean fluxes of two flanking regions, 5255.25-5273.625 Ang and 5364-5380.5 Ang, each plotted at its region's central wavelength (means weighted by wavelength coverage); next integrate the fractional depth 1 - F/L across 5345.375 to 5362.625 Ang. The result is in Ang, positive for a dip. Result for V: -1.9 Ang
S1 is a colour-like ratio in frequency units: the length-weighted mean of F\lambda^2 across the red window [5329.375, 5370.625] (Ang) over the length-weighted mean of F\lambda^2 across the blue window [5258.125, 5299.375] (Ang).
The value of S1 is 1.1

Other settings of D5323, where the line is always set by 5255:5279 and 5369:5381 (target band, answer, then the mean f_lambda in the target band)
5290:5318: -2.41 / 13.7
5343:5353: -0.50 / 13.8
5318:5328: -0.28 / 13.2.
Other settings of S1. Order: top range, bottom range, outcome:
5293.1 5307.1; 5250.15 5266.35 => 1.09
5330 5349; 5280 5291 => 1.05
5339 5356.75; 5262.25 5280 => 1.21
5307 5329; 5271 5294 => 1.05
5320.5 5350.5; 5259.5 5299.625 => 1.10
